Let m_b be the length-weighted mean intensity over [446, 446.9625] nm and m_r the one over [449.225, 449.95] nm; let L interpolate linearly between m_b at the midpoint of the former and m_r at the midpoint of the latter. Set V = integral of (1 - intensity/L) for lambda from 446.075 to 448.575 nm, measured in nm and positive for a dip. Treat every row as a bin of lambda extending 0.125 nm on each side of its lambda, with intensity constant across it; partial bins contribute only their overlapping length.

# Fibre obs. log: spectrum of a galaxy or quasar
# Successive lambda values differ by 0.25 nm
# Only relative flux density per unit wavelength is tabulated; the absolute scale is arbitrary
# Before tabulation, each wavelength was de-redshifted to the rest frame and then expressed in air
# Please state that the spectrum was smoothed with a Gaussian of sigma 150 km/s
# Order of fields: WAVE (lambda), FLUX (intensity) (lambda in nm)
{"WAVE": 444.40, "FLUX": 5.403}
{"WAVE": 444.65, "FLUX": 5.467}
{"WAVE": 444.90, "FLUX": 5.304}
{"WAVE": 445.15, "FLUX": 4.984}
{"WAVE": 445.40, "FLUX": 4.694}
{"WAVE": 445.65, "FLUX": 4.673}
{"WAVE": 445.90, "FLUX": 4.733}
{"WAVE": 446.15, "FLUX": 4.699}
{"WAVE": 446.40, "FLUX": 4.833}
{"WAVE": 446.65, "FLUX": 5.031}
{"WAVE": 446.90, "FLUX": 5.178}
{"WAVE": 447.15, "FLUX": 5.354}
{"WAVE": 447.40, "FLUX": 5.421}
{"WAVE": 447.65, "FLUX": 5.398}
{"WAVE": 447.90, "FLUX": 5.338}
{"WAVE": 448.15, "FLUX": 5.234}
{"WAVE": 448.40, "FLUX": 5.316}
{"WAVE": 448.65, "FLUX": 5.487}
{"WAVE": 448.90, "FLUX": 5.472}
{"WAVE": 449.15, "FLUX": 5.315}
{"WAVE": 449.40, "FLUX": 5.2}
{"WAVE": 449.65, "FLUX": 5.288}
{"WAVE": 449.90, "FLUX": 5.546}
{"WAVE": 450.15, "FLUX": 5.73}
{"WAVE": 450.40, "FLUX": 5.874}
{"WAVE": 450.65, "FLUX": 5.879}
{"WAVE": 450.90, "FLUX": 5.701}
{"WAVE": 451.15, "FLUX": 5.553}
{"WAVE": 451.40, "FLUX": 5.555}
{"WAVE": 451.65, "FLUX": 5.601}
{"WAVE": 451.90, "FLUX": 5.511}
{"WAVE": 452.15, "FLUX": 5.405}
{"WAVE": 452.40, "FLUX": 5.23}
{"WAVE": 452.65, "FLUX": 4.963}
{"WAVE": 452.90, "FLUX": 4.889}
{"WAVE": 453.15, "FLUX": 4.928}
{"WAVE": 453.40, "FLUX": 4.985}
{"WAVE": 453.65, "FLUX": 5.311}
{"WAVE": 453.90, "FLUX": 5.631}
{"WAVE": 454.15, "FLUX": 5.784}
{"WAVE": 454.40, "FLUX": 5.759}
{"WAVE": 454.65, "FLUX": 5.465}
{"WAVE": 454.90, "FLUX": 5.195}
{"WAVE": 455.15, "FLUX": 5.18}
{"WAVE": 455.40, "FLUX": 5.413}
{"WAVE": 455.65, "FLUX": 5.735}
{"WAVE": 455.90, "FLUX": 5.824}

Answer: -0.08 nm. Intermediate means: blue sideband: 4.91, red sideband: 5.32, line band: 5.2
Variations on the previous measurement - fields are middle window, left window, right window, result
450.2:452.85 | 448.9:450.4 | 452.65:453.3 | -0.18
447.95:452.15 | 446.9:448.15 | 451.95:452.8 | -0.19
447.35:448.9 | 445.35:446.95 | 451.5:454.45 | -0.13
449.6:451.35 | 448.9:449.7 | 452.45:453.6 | -0.16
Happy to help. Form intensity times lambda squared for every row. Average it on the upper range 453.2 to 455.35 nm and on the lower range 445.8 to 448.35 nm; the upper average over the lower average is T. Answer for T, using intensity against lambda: 1.09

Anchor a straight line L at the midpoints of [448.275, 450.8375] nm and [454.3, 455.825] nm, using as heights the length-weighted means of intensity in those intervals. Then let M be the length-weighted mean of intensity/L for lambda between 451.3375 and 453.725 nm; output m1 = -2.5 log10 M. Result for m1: 0.053 mag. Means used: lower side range 5.52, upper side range 5.46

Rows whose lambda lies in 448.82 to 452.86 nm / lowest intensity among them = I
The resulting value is 4.963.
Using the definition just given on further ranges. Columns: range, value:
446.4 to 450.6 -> 5.031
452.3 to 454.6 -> 4.889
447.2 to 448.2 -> 5.234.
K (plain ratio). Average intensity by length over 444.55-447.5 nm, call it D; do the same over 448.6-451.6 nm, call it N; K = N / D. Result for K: 1.11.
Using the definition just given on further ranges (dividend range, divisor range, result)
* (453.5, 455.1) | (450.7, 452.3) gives 0.99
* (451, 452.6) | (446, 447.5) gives 1.08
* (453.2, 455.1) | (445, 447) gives 1.12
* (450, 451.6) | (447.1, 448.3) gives 1.07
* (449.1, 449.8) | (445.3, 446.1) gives 1.12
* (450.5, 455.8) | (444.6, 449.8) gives 1.05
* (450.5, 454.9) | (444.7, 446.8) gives 1.11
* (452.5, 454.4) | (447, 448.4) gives 0.98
